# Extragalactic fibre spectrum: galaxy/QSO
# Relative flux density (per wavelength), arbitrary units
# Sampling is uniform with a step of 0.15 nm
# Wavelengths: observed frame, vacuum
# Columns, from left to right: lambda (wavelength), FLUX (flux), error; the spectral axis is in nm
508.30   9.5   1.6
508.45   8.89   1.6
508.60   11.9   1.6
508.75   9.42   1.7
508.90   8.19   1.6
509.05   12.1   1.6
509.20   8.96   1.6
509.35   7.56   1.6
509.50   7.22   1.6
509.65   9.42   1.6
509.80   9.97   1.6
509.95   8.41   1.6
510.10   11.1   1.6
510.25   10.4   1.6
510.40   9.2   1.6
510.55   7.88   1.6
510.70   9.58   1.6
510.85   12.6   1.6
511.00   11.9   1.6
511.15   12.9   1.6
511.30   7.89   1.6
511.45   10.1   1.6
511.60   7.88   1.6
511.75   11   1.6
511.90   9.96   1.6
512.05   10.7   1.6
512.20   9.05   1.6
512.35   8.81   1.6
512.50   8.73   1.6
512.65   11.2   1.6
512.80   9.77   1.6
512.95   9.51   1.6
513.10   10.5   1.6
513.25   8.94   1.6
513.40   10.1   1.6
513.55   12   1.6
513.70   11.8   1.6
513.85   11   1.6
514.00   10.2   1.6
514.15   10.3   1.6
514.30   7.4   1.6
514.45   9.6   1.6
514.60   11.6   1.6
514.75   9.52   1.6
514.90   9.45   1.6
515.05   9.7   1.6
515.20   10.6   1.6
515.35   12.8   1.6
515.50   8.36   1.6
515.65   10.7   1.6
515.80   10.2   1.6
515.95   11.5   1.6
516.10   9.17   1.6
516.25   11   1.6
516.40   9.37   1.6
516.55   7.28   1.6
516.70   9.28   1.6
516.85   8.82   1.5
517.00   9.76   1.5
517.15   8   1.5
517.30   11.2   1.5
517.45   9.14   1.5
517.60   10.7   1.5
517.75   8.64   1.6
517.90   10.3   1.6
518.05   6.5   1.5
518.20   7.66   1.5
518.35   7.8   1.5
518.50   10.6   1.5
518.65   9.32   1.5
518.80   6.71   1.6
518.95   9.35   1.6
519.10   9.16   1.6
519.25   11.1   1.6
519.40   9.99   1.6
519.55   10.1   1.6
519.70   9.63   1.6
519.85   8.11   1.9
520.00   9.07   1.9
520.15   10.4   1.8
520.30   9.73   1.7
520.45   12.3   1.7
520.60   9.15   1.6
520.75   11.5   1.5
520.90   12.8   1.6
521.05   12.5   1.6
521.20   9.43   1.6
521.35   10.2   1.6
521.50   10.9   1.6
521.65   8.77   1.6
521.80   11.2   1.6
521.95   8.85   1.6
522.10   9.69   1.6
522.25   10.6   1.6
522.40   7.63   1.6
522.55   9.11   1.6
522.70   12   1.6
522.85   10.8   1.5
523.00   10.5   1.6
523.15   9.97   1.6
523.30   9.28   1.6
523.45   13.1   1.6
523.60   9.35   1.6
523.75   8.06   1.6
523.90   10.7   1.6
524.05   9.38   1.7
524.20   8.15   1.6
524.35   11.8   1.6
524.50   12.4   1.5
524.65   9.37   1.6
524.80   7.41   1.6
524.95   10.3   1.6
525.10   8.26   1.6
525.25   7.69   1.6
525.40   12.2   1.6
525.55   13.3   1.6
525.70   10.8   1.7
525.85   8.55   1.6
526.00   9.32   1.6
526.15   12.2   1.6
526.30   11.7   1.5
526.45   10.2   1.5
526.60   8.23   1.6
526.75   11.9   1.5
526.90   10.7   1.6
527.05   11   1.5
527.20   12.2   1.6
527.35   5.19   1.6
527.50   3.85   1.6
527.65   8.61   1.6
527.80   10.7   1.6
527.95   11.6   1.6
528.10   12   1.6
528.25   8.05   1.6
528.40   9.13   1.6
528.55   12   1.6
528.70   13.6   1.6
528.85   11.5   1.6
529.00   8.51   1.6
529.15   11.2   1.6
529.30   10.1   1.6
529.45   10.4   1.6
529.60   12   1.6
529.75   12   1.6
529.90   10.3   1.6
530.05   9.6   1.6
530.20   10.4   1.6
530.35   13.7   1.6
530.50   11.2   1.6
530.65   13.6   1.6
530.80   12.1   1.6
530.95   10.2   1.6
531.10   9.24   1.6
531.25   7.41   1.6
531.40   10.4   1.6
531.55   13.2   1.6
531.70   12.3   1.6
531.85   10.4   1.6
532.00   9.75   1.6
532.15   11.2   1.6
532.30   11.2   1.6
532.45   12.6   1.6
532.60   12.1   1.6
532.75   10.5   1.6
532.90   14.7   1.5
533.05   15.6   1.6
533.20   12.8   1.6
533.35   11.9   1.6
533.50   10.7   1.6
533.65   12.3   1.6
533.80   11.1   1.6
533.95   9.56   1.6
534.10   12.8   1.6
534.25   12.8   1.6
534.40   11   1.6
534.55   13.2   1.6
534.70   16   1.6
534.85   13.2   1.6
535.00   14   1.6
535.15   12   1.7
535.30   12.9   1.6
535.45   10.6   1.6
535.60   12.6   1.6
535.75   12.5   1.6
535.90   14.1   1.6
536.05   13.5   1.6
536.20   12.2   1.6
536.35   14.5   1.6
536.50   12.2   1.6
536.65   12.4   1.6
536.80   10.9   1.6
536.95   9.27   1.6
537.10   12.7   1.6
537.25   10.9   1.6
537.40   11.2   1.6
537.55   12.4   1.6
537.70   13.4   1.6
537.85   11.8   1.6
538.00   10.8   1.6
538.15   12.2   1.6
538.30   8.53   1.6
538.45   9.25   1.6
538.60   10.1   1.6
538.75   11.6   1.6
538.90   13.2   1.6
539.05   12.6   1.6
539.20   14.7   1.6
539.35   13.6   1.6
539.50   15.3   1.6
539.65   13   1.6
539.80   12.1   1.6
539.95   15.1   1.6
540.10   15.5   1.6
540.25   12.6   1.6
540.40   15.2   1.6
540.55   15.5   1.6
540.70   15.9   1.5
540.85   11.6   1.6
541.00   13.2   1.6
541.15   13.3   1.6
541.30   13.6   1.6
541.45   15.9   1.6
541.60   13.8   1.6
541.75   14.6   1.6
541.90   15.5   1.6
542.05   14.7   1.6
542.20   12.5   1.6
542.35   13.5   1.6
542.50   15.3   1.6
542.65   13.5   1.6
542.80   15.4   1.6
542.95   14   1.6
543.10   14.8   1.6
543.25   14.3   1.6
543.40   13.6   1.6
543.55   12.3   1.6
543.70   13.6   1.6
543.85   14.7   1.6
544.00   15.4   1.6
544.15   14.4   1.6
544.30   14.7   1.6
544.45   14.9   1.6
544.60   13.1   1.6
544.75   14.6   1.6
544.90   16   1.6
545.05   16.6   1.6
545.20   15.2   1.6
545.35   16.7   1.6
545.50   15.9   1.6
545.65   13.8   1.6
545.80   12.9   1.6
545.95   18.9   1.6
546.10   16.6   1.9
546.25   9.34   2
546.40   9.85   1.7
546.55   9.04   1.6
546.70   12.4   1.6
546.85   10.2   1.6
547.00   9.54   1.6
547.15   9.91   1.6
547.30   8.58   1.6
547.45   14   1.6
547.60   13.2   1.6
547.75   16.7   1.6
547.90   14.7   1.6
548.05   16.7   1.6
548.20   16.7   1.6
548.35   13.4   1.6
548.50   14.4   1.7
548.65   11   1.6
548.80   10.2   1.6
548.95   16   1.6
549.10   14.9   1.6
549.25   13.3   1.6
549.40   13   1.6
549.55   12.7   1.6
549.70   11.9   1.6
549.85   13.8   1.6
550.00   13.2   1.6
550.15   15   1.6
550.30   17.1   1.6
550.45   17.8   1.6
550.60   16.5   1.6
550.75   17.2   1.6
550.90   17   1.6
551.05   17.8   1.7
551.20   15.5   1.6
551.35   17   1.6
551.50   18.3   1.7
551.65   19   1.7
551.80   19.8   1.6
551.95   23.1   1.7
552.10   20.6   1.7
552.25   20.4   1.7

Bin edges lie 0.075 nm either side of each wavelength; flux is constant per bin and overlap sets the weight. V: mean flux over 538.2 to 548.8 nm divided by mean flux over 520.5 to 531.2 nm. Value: 1.32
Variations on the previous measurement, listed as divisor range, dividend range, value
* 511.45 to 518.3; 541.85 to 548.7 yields 1.42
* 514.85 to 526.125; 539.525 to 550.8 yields 1.42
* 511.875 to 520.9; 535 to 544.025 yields 1.34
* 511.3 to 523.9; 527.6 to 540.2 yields 1.20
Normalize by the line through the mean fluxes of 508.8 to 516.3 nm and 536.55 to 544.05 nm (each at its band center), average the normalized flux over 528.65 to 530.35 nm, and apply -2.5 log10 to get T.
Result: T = 0.09 mag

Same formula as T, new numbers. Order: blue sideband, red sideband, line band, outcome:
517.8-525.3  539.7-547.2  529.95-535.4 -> 0.002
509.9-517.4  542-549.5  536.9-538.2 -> 0.101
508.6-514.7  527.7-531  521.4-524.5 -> 0.063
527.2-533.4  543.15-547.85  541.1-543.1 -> -0.105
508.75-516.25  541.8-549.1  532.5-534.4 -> 0.020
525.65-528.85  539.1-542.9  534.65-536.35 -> -0.045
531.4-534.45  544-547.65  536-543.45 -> -0.037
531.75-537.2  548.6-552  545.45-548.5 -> 0.142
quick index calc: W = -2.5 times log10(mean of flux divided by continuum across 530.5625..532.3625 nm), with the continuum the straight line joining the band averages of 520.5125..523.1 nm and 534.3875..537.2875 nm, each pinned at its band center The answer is 0.09 mag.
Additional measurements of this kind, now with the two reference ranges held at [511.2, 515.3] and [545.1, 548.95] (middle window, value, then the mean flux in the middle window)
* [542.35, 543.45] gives -0.12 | 14.4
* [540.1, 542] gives -0.13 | 14.3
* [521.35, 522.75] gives 0.10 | 9.84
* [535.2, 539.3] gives 0.03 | 12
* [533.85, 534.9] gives -0.05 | 12.6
